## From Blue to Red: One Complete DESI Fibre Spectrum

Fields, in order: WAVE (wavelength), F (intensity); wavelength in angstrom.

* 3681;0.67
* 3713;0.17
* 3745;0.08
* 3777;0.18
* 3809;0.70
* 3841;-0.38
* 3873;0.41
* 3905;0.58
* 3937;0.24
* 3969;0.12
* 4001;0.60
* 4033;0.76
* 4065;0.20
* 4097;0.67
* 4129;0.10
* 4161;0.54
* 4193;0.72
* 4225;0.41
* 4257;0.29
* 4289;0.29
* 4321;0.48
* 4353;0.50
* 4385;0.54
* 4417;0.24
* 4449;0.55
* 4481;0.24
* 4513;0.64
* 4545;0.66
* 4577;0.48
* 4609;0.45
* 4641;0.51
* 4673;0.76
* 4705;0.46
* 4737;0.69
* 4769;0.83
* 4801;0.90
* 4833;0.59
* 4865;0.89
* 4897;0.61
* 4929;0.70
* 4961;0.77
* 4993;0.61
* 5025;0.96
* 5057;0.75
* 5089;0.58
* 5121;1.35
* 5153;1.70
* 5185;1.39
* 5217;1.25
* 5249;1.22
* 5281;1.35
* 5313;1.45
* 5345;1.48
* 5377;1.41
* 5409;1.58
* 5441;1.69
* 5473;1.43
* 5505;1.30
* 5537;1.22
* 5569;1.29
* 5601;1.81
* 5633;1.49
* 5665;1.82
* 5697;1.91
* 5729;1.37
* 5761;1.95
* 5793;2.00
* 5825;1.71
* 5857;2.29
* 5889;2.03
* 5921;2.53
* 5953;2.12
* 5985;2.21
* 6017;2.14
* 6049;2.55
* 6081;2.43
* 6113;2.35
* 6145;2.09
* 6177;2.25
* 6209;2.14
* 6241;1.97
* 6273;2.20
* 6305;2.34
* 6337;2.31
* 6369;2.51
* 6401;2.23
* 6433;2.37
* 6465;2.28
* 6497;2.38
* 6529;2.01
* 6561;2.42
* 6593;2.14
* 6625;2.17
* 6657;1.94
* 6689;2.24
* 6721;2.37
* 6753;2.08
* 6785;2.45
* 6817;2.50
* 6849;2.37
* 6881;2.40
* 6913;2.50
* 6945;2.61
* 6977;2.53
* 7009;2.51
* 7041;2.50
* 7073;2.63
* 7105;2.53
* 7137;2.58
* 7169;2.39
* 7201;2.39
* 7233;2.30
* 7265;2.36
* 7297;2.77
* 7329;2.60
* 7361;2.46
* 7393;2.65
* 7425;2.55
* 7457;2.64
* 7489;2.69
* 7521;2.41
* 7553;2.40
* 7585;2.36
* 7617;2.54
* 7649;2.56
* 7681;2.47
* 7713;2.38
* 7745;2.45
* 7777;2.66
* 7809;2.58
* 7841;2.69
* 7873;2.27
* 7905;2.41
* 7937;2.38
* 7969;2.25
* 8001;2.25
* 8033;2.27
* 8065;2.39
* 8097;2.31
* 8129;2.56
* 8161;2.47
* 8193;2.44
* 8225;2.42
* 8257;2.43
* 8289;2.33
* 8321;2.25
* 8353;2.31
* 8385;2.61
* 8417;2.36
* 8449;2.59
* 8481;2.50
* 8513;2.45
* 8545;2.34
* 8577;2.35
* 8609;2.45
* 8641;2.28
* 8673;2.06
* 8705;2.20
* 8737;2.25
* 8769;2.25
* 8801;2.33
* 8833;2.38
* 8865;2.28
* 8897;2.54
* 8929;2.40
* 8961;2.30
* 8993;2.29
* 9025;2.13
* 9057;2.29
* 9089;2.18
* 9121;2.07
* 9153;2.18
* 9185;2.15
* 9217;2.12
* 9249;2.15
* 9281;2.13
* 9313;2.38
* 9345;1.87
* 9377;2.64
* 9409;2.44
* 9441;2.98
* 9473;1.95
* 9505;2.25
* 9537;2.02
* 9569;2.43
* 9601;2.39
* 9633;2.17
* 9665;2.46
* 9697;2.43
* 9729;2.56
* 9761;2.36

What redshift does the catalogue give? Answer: 0.284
